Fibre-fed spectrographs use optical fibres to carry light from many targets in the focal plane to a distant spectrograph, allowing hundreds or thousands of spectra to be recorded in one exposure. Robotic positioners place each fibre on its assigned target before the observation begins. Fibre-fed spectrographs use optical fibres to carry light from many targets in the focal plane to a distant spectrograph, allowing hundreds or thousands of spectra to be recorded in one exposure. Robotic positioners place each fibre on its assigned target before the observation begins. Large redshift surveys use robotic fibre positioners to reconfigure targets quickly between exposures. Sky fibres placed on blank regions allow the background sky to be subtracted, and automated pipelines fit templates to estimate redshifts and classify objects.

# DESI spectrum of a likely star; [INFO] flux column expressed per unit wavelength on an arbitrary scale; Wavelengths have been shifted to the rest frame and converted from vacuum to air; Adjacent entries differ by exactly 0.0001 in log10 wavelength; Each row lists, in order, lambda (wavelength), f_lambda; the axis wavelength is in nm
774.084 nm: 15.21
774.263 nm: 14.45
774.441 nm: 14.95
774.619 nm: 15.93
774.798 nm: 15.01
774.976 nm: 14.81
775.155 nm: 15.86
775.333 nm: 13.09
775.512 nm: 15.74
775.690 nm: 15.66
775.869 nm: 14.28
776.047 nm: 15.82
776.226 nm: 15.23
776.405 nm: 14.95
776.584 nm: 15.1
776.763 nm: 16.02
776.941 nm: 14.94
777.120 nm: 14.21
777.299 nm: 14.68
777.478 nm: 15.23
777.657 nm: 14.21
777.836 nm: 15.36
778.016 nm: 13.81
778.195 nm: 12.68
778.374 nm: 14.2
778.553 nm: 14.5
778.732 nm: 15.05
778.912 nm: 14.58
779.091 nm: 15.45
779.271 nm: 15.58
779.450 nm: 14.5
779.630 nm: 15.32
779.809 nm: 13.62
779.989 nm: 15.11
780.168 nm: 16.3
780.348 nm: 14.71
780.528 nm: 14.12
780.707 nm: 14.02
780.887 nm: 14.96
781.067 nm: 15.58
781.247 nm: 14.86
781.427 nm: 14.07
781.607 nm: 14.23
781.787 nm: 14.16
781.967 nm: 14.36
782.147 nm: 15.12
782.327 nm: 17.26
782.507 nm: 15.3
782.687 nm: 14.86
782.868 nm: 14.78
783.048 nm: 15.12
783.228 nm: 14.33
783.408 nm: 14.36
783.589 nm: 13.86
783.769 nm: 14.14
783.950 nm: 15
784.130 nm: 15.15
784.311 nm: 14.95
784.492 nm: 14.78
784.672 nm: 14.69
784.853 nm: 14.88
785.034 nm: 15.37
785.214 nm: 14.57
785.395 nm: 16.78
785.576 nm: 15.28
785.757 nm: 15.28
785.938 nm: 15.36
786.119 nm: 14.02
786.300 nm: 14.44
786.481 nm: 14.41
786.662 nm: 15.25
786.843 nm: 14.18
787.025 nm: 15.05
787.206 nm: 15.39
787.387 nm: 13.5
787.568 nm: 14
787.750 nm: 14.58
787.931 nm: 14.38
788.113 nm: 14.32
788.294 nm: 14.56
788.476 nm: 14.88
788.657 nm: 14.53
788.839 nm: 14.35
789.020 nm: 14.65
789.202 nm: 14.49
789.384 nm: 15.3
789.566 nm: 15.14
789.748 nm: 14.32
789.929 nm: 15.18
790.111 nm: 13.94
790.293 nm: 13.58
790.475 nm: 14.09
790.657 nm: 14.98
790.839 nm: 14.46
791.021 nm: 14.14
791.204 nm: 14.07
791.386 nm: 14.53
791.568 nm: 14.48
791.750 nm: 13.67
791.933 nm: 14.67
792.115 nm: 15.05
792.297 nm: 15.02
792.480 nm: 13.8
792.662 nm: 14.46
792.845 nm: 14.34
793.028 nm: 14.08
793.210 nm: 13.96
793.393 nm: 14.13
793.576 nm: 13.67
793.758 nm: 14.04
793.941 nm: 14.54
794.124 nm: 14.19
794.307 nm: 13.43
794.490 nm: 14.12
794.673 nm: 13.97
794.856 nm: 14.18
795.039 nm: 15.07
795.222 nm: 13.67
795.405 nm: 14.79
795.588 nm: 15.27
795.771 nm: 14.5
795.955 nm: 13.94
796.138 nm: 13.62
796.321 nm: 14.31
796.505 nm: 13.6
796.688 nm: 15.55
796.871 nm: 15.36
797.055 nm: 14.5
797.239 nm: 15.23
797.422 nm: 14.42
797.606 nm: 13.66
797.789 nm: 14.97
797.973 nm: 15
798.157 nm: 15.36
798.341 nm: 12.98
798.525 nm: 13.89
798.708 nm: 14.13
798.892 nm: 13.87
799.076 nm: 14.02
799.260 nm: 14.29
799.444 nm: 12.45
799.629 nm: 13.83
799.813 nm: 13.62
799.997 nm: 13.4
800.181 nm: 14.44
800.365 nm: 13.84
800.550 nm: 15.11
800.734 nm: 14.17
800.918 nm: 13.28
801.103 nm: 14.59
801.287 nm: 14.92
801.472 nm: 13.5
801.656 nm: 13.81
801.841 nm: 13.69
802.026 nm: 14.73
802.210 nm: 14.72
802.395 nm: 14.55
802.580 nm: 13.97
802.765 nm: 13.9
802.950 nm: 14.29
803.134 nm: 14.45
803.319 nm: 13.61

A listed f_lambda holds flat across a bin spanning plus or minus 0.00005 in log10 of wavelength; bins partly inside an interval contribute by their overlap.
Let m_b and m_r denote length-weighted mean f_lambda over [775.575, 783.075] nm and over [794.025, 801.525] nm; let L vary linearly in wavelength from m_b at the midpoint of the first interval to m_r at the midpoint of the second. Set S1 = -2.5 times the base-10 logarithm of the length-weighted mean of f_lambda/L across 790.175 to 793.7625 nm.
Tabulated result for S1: 0.01 mag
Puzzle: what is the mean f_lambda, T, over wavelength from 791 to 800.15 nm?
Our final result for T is 14.2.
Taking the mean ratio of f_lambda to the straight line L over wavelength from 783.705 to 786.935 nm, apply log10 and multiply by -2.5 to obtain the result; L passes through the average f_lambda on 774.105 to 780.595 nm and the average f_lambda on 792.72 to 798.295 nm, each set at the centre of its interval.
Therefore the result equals -0.020 mag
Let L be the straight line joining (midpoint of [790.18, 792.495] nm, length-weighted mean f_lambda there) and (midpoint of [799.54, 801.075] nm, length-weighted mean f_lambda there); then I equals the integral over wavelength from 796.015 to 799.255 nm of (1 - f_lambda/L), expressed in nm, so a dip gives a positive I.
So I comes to -0.06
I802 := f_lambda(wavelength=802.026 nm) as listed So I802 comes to 14.73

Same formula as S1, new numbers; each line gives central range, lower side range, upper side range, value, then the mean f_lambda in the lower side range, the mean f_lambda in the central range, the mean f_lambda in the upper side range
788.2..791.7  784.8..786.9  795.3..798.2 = 0.03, 15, 14.5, 14.6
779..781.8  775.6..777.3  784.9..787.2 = 0.02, 15.1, 14.8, 15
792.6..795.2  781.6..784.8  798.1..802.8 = 0.01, 14.8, 14.1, 14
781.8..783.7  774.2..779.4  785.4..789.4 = -0.01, 14.9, 14.9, 14.7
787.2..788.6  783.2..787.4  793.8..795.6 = 0.02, 14.8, 14.4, 14.3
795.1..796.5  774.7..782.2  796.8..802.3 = 0.00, 14.8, 14.3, 14.2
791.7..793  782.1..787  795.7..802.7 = 0.01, 14.9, 14.4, 14.2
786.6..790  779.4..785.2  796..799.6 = 0.00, 14.8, 14.6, 14.3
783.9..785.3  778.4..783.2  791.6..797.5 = -0.01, 14.9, 14.9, 14.3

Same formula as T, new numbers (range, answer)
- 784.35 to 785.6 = 15.2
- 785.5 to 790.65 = 14.6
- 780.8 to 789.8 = 14.8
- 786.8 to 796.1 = 14.4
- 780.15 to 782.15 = 14.6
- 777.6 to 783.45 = 14.7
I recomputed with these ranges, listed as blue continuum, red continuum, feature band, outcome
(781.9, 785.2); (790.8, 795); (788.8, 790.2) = -0.02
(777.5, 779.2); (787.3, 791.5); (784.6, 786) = -0.08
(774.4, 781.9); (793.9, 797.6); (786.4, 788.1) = 0.01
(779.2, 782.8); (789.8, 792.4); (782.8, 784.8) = 0.01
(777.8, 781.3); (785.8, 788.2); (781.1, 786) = -0.10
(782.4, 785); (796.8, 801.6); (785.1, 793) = -0.02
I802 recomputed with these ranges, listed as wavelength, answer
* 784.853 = 14.88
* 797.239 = 15.23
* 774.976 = 14.81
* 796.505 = 13.6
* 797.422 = 14.42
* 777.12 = 14.21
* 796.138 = 13.62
